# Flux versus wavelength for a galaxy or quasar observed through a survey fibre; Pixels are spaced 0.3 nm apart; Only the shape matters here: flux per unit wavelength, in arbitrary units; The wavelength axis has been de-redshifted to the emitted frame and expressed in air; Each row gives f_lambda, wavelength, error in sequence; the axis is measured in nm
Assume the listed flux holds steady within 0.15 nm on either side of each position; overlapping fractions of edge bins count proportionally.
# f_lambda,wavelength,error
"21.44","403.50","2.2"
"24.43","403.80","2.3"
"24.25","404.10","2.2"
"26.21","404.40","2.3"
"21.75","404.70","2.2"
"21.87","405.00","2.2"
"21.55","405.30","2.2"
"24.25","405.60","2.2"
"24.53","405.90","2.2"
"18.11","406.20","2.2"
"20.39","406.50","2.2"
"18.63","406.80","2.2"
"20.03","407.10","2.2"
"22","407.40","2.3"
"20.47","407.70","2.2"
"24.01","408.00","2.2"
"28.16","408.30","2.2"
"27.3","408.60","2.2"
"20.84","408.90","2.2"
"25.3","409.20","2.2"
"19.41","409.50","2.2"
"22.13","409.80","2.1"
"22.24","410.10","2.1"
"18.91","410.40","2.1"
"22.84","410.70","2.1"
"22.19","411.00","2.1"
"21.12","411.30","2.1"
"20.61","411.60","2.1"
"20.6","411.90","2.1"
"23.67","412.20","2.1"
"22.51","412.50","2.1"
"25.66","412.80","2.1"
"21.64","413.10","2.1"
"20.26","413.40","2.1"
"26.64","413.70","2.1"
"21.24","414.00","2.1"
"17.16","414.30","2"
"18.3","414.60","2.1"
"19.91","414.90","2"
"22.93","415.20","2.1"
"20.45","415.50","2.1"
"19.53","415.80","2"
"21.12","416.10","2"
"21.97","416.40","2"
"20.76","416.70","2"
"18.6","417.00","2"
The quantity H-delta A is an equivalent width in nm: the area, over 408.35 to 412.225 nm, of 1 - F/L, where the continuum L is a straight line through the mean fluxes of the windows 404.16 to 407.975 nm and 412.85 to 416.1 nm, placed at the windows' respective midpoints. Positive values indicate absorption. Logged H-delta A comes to -0.15 nm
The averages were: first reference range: 21.8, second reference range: 21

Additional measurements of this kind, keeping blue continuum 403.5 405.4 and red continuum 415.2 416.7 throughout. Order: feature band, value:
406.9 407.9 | 0.078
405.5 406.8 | 0.088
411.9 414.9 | -0.033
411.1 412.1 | 0.039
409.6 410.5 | 0.042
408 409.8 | -0.132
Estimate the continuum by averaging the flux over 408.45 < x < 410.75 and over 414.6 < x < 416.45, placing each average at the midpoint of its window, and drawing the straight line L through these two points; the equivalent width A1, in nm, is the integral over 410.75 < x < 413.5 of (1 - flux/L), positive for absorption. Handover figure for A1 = -0.06 nm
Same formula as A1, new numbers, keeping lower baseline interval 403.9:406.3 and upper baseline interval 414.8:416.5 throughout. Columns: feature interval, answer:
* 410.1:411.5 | 0.03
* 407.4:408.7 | -0.13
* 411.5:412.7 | -0.02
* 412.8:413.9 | -0.09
